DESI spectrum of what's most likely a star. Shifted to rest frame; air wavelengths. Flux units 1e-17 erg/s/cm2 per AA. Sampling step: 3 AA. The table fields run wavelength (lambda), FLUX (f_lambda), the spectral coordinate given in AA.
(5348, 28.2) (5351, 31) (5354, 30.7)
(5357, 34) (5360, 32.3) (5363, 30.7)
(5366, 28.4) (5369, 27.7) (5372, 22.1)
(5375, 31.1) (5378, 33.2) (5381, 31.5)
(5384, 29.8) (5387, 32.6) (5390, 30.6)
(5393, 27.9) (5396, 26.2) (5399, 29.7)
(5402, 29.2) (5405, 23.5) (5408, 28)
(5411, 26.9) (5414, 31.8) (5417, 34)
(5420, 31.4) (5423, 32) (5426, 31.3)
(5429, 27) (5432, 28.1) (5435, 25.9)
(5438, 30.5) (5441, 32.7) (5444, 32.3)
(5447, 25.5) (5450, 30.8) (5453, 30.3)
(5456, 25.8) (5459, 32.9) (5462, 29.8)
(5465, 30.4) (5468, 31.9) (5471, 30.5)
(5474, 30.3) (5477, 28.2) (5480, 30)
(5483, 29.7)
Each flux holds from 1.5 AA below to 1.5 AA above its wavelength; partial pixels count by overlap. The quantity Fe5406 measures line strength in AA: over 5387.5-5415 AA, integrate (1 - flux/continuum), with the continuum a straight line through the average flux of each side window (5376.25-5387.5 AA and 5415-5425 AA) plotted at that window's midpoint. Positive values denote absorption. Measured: 3.2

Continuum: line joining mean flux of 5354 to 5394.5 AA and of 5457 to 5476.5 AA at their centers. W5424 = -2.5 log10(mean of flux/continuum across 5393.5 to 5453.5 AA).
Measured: 0.041 mag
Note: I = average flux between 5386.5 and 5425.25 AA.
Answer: 29.5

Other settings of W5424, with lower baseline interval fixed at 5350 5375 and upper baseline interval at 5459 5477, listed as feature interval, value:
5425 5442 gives 0.04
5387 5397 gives 0.03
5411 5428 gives -0.05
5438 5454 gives 0.00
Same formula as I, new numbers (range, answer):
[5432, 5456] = 29.4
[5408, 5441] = 29.9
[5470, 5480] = 29.7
